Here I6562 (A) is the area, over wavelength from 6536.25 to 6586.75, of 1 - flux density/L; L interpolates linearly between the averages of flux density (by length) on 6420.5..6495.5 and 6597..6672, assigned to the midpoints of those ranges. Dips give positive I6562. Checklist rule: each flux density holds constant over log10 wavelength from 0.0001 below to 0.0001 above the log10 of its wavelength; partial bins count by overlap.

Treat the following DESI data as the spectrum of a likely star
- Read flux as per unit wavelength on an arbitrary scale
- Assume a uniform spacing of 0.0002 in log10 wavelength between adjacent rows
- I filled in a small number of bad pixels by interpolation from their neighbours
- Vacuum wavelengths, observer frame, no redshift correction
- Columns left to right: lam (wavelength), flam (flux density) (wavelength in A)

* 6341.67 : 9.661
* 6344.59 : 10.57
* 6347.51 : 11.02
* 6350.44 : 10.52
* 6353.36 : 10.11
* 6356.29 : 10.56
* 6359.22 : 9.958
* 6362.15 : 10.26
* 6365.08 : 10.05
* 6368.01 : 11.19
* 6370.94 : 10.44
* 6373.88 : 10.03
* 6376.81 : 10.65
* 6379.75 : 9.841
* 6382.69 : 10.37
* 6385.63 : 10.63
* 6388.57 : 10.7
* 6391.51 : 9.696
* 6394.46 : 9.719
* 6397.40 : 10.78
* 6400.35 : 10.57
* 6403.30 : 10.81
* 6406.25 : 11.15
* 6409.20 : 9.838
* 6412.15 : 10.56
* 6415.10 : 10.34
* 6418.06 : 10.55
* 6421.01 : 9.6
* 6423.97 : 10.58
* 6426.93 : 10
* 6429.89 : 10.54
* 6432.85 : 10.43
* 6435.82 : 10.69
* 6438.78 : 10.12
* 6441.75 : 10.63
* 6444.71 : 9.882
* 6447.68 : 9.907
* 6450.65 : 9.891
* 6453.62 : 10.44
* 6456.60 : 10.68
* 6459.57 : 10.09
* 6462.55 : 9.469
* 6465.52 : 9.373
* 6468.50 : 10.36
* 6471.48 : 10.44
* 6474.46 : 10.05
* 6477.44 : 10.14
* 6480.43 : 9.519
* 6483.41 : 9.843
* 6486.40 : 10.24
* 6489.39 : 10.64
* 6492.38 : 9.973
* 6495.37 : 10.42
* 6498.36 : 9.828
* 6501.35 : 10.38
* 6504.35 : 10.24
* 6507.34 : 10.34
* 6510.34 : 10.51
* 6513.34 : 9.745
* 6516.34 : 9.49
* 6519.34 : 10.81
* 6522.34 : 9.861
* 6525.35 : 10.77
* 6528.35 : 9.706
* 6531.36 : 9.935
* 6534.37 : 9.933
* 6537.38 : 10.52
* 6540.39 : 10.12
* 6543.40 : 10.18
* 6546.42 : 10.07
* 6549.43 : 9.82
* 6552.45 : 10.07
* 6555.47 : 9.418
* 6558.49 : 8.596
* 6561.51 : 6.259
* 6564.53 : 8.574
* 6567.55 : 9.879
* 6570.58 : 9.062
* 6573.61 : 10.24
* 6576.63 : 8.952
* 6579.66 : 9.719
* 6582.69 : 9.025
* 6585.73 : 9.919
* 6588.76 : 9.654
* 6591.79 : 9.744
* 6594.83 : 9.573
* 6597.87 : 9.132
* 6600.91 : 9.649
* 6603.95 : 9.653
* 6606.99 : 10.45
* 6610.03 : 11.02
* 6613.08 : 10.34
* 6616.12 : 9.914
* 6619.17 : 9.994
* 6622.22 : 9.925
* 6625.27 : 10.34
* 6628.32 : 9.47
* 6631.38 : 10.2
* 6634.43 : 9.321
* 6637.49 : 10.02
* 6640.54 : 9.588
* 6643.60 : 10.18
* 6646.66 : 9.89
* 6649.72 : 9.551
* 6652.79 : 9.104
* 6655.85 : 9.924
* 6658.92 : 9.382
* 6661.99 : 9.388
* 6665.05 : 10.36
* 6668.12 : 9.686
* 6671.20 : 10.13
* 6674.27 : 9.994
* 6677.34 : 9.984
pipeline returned 2.8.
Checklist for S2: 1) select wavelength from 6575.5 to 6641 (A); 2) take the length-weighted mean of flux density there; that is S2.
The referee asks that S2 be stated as 9.81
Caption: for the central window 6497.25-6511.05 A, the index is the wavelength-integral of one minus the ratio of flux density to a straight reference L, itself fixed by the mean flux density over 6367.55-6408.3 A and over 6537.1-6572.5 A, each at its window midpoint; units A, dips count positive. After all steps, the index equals -0.8 A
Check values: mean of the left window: 10.4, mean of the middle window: 10.3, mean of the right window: 9.35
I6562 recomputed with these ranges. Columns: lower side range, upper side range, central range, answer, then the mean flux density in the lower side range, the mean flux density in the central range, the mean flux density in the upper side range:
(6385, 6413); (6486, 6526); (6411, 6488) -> 1.26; 10.4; 10.2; 10.2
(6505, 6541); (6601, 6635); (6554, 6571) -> 2.54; 10.1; 8.6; 10.1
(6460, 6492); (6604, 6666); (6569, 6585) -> 0.83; 10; 9.42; 9.91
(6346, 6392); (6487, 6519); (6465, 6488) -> 0.45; 10.4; 10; 10.2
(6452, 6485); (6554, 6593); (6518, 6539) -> -1.50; 10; 10.2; 9.15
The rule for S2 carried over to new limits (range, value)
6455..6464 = 10.1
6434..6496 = 10.1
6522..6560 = 9.92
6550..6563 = 8.68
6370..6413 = 10.4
